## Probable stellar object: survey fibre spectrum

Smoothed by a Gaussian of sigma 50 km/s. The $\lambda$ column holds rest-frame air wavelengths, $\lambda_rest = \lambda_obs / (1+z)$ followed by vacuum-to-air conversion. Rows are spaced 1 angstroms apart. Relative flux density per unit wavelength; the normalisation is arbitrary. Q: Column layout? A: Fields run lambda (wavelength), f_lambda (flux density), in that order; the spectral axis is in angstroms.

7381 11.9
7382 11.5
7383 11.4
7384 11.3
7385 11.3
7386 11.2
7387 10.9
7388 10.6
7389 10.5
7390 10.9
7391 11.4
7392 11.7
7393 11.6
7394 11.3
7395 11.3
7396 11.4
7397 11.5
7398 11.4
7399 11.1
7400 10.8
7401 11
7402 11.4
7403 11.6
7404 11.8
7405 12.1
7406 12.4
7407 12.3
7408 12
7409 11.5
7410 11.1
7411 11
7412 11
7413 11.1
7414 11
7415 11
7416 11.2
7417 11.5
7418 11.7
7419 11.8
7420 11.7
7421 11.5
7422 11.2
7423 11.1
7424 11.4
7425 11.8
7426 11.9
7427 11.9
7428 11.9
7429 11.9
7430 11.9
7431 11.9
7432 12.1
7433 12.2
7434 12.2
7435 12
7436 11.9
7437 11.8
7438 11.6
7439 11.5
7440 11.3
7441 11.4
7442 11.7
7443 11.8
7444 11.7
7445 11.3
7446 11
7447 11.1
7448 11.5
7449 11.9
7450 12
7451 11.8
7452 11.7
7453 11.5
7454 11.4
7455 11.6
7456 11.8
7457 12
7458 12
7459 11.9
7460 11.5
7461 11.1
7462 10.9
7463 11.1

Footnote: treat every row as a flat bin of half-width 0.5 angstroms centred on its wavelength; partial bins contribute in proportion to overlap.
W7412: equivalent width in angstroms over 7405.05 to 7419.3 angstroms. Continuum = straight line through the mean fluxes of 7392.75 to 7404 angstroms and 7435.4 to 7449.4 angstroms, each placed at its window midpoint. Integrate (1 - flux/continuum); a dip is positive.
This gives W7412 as -0.1 angstroms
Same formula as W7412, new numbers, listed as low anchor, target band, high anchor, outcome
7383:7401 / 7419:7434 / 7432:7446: -0.24 angstroms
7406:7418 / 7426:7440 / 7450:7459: -0.38 angstroms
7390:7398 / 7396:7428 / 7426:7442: 0.33 angstroms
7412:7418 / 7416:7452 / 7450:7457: -0.76 angstroms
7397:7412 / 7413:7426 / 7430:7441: 0.28 angstroms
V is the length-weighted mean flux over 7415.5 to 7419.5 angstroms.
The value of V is 11.6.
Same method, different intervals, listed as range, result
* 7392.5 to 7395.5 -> 11.4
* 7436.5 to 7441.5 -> 11.5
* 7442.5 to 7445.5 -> 11.6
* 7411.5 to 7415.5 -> 11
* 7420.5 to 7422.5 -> 11.3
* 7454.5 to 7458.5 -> 11.8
